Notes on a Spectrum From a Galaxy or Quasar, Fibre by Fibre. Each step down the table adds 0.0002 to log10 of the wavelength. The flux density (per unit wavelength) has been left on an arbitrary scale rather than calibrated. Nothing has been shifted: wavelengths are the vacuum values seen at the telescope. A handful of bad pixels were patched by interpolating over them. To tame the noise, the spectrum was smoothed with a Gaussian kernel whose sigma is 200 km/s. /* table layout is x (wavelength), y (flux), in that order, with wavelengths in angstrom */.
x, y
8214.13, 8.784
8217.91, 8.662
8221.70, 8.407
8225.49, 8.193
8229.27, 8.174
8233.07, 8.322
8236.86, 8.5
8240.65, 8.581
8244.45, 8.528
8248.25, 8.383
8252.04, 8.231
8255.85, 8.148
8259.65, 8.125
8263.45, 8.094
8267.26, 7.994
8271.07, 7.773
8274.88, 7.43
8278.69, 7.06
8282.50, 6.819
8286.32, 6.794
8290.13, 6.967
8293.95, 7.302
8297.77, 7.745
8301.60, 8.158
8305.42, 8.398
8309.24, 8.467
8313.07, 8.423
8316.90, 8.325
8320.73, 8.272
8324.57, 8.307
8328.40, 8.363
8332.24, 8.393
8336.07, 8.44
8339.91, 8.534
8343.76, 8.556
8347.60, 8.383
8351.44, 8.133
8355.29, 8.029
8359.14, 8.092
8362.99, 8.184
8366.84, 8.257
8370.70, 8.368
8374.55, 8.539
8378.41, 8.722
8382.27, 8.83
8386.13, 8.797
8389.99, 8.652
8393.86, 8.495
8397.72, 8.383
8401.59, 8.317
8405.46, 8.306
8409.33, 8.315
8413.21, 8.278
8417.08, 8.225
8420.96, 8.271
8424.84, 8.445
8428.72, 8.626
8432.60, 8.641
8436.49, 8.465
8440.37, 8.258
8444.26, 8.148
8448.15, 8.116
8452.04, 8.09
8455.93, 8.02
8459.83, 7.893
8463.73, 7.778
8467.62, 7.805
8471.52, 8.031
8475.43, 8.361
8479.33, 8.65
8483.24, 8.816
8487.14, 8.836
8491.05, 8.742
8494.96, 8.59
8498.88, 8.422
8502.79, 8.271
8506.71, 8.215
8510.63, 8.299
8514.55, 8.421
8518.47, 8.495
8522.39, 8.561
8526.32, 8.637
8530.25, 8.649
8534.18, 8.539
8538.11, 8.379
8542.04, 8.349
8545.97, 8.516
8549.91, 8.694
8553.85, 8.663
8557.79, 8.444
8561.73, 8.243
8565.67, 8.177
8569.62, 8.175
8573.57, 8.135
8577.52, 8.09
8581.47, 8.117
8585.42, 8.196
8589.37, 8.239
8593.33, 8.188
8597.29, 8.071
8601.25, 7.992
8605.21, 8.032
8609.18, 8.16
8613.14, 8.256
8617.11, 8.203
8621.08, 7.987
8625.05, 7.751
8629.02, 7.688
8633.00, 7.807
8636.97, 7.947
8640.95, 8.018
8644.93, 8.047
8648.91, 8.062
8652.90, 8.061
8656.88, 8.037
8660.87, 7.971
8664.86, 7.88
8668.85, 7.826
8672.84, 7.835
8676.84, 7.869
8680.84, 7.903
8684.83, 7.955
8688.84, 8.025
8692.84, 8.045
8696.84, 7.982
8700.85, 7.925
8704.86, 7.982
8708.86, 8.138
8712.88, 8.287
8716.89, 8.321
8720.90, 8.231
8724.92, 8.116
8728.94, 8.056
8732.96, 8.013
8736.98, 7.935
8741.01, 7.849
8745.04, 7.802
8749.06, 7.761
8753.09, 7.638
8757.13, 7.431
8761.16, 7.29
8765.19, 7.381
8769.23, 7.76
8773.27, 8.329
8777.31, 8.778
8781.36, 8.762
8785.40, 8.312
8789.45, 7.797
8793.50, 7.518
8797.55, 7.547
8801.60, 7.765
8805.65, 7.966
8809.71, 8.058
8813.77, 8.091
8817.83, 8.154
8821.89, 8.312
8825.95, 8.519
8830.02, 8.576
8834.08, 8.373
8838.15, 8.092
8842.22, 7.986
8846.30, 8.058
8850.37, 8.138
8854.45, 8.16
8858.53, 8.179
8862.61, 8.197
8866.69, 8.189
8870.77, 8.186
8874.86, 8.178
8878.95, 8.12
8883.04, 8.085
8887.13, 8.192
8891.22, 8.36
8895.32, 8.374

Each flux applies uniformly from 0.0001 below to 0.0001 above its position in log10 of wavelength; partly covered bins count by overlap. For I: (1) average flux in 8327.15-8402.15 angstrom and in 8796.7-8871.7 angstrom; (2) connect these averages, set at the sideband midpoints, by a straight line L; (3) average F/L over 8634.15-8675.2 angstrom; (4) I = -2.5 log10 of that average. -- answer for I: 0.04 mag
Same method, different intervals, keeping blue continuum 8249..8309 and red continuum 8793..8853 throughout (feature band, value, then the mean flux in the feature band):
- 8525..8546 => -0.08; 8.51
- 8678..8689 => 0.01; 7.94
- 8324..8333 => -0.08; 8.36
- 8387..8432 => -0.08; 8.41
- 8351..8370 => -0.05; 8.15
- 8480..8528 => -0.09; 8.53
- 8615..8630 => 0.00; 7.93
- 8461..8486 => -0.05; 8.25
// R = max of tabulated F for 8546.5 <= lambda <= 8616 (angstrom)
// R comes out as 8.694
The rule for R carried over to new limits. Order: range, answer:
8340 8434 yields 8.83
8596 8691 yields 8.256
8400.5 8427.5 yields 8.445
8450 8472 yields 8.09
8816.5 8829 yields 8.519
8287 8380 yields 8.722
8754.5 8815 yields 8.778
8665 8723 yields 8.321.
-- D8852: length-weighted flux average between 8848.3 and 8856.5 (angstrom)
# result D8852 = 8.15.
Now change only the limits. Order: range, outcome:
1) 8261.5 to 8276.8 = 7.82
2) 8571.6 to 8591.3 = 8.16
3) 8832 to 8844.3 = 8.15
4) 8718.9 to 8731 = 8.13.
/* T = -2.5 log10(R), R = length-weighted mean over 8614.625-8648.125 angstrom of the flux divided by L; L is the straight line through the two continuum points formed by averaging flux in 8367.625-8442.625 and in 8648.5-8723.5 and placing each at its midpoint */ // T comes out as 0.02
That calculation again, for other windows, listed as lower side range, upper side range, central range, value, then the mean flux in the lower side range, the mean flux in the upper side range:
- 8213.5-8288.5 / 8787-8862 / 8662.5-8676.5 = 0.03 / 8.03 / 8.08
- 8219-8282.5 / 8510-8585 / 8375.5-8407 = -0.04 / 8.09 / 8.4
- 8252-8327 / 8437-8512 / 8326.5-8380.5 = -0.05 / 7.84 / 8.29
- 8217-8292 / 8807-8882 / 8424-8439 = -0.07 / 7.95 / 8.19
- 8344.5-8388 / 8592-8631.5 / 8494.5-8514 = -0.02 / 8.4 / 8.03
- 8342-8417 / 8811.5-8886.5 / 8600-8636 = 0.04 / 8.4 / 8.2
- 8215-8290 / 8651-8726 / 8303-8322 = -0.05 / 8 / 8.02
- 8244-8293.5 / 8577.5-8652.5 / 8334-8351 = -0.09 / 7.68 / 8.04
